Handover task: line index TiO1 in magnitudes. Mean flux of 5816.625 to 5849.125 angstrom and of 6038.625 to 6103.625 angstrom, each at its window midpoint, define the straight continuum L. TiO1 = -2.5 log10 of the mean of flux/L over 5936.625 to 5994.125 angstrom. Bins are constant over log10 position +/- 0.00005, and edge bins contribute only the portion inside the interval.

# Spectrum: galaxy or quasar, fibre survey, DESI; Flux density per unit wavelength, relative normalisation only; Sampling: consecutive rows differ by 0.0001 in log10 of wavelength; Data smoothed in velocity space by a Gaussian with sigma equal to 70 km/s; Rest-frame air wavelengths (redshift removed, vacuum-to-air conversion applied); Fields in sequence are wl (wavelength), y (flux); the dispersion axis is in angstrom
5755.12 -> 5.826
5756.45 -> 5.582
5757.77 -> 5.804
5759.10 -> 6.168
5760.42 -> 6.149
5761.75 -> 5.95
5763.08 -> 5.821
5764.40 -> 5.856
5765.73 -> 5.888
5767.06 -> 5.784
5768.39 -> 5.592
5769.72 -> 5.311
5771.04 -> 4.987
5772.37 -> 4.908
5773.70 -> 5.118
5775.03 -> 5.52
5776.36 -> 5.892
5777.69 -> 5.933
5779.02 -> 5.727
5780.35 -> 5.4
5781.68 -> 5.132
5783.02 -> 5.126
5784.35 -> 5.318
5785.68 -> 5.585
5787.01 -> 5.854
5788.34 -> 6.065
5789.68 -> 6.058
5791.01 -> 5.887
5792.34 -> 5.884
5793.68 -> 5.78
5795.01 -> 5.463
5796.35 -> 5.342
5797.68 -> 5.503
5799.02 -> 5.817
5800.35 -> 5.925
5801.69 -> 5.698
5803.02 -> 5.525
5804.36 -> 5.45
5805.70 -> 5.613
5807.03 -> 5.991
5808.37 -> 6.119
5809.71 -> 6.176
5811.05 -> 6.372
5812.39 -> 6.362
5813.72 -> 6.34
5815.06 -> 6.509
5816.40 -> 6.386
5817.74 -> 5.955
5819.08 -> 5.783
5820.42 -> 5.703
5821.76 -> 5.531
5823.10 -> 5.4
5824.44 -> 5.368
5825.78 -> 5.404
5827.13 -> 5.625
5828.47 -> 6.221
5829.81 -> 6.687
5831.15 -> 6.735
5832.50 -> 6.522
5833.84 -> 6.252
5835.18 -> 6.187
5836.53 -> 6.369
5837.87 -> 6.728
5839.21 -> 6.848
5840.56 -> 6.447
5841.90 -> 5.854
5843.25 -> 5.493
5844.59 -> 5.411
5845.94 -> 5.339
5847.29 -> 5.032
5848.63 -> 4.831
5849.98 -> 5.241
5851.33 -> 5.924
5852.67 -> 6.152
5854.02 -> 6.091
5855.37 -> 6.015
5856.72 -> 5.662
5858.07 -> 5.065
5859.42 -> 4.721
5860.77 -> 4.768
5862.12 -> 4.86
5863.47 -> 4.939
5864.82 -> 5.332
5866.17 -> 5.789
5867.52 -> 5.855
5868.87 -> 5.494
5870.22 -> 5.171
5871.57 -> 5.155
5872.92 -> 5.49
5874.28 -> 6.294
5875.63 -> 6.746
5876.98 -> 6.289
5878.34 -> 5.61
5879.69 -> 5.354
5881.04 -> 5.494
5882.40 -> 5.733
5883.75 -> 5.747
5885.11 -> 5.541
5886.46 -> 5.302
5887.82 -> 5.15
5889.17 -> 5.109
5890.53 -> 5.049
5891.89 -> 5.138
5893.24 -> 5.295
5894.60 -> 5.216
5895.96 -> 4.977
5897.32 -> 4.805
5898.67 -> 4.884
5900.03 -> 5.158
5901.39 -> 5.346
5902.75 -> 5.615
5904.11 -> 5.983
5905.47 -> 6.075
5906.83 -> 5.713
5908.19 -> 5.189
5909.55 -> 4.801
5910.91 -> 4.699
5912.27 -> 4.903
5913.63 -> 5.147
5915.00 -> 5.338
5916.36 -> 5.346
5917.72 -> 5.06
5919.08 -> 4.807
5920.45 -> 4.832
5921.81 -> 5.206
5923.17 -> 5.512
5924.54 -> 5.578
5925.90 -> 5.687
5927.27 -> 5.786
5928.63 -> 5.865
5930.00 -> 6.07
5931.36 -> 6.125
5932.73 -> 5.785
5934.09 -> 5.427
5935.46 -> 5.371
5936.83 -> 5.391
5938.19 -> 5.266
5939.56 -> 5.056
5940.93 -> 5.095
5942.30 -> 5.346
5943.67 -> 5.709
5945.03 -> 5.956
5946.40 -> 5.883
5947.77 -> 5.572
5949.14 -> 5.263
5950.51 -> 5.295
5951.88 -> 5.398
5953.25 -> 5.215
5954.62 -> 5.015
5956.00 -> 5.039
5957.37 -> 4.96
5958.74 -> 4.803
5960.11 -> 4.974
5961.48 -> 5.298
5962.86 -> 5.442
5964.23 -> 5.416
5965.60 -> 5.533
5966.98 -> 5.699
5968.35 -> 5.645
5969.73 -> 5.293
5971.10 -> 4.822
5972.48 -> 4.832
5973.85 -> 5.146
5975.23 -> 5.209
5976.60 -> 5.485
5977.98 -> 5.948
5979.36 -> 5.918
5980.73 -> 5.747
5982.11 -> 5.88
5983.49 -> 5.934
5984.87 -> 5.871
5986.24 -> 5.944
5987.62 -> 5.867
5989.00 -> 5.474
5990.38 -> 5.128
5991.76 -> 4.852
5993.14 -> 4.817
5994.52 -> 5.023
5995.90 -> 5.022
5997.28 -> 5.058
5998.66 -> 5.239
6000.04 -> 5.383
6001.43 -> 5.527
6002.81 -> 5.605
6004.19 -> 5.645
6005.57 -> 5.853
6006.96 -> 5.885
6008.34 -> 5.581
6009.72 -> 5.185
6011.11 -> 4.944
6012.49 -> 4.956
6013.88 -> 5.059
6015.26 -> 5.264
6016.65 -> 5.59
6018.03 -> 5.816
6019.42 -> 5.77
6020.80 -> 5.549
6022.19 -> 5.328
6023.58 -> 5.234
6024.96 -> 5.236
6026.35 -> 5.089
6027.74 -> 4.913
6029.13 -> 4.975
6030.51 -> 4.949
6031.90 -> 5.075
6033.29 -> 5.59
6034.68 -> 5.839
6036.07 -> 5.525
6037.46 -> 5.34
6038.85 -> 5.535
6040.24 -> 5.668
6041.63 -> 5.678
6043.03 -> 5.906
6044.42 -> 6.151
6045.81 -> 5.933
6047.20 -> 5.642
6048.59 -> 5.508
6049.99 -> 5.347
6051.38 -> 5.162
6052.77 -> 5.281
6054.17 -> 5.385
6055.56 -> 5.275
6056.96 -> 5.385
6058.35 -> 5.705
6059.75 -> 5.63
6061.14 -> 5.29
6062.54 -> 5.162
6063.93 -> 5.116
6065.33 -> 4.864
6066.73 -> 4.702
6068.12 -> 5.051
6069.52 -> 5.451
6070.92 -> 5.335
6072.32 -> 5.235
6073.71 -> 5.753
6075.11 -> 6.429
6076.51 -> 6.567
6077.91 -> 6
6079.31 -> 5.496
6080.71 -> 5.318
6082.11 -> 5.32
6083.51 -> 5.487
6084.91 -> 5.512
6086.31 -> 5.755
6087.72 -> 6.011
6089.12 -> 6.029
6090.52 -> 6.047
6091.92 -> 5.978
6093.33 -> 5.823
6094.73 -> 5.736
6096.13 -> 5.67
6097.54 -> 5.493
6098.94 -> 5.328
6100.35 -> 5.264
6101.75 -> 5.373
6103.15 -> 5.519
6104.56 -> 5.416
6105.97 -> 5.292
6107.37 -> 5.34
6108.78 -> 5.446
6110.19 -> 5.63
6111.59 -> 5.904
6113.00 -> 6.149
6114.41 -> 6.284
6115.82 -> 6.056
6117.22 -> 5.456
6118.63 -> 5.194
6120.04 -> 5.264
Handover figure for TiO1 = 0.06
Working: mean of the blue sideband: 5.92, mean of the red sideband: 5.56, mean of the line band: 5.39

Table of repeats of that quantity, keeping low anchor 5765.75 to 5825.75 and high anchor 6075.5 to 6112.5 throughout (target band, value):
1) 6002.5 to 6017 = 0.05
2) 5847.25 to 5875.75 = 0.04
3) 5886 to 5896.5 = 0.11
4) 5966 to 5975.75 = 0.09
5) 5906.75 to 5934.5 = 0.06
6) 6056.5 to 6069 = 0.09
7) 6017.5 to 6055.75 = 0.04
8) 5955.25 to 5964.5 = 0.11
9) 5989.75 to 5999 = 0.13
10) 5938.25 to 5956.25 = 0.06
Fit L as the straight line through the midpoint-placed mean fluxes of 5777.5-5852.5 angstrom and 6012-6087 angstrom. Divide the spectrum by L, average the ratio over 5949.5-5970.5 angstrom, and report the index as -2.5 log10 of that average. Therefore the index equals 0.07 mag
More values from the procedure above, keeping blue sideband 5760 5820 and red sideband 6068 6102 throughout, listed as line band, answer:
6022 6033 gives 0.12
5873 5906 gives 0.04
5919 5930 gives 0.05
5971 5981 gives 0.06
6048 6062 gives 0.06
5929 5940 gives 0.03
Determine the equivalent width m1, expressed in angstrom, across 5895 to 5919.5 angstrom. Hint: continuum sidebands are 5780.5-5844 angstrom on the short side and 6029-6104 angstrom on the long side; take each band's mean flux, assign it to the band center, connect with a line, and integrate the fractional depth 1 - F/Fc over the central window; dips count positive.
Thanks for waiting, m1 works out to 2.4 angstrom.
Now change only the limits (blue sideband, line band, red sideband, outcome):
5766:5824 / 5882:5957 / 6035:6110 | 3.7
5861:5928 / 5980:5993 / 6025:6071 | -0.5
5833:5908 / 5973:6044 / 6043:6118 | 1.8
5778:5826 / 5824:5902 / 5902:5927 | -1.2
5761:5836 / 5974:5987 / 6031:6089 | -0.3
